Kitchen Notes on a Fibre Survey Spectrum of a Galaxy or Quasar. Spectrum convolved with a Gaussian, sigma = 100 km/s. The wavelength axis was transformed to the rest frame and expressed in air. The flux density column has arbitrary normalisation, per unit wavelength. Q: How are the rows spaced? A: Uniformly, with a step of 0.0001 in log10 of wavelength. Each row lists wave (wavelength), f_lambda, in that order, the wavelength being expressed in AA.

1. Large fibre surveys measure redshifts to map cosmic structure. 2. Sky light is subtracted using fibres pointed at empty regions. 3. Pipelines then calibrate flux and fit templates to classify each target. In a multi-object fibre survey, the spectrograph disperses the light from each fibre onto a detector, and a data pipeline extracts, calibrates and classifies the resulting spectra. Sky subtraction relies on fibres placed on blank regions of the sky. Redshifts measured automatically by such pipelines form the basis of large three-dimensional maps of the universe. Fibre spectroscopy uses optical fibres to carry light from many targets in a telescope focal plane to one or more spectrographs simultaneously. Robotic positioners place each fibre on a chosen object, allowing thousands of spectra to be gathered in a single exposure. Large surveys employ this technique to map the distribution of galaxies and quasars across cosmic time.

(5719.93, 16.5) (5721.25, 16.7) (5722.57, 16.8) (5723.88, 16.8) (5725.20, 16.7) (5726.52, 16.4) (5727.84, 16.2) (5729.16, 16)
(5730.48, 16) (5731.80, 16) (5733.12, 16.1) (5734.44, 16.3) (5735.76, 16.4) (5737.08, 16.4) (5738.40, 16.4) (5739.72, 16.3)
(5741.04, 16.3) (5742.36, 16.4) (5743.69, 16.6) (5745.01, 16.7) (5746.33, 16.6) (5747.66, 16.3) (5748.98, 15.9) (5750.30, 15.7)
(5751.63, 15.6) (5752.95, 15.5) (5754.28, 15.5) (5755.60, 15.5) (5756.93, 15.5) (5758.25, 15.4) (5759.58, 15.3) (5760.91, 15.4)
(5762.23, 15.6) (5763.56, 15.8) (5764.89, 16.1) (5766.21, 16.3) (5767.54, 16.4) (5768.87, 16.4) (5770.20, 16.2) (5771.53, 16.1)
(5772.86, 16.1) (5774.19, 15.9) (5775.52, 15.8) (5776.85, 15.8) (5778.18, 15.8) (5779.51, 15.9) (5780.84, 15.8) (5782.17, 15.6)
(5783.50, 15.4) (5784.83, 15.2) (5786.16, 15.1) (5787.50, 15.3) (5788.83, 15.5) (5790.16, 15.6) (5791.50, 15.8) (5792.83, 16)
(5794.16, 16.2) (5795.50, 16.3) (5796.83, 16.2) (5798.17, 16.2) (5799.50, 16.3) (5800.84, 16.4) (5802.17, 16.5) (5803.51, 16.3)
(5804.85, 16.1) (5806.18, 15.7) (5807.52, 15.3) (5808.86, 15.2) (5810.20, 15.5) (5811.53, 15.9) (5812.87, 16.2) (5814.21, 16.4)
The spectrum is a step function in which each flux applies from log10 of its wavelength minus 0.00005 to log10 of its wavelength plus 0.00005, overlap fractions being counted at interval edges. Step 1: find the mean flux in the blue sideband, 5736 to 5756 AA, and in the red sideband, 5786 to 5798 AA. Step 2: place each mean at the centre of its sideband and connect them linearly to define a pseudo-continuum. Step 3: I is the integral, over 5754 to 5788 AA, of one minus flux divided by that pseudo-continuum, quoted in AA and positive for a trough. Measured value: 0.5 AA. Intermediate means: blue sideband 16.1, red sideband 15.8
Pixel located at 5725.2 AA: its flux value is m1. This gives 16.7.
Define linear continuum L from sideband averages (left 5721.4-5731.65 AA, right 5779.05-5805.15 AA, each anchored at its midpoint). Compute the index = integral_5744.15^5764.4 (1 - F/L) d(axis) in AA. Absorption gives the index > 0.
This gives 0.5 AA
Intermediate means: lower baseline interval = 16.4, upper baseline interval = 15.9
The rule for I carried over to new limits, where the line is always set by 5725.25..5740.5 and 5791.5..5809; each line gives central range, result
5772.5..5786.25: 0.4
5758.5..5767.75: 0.2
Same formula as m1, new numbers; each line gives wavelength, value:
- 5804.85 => 16.1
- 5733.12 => 16.1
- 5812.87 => 16.2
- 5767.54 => 16.4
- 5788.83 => 15.5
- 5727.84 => 16.2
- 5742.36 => 16.4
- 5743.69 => 16.6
